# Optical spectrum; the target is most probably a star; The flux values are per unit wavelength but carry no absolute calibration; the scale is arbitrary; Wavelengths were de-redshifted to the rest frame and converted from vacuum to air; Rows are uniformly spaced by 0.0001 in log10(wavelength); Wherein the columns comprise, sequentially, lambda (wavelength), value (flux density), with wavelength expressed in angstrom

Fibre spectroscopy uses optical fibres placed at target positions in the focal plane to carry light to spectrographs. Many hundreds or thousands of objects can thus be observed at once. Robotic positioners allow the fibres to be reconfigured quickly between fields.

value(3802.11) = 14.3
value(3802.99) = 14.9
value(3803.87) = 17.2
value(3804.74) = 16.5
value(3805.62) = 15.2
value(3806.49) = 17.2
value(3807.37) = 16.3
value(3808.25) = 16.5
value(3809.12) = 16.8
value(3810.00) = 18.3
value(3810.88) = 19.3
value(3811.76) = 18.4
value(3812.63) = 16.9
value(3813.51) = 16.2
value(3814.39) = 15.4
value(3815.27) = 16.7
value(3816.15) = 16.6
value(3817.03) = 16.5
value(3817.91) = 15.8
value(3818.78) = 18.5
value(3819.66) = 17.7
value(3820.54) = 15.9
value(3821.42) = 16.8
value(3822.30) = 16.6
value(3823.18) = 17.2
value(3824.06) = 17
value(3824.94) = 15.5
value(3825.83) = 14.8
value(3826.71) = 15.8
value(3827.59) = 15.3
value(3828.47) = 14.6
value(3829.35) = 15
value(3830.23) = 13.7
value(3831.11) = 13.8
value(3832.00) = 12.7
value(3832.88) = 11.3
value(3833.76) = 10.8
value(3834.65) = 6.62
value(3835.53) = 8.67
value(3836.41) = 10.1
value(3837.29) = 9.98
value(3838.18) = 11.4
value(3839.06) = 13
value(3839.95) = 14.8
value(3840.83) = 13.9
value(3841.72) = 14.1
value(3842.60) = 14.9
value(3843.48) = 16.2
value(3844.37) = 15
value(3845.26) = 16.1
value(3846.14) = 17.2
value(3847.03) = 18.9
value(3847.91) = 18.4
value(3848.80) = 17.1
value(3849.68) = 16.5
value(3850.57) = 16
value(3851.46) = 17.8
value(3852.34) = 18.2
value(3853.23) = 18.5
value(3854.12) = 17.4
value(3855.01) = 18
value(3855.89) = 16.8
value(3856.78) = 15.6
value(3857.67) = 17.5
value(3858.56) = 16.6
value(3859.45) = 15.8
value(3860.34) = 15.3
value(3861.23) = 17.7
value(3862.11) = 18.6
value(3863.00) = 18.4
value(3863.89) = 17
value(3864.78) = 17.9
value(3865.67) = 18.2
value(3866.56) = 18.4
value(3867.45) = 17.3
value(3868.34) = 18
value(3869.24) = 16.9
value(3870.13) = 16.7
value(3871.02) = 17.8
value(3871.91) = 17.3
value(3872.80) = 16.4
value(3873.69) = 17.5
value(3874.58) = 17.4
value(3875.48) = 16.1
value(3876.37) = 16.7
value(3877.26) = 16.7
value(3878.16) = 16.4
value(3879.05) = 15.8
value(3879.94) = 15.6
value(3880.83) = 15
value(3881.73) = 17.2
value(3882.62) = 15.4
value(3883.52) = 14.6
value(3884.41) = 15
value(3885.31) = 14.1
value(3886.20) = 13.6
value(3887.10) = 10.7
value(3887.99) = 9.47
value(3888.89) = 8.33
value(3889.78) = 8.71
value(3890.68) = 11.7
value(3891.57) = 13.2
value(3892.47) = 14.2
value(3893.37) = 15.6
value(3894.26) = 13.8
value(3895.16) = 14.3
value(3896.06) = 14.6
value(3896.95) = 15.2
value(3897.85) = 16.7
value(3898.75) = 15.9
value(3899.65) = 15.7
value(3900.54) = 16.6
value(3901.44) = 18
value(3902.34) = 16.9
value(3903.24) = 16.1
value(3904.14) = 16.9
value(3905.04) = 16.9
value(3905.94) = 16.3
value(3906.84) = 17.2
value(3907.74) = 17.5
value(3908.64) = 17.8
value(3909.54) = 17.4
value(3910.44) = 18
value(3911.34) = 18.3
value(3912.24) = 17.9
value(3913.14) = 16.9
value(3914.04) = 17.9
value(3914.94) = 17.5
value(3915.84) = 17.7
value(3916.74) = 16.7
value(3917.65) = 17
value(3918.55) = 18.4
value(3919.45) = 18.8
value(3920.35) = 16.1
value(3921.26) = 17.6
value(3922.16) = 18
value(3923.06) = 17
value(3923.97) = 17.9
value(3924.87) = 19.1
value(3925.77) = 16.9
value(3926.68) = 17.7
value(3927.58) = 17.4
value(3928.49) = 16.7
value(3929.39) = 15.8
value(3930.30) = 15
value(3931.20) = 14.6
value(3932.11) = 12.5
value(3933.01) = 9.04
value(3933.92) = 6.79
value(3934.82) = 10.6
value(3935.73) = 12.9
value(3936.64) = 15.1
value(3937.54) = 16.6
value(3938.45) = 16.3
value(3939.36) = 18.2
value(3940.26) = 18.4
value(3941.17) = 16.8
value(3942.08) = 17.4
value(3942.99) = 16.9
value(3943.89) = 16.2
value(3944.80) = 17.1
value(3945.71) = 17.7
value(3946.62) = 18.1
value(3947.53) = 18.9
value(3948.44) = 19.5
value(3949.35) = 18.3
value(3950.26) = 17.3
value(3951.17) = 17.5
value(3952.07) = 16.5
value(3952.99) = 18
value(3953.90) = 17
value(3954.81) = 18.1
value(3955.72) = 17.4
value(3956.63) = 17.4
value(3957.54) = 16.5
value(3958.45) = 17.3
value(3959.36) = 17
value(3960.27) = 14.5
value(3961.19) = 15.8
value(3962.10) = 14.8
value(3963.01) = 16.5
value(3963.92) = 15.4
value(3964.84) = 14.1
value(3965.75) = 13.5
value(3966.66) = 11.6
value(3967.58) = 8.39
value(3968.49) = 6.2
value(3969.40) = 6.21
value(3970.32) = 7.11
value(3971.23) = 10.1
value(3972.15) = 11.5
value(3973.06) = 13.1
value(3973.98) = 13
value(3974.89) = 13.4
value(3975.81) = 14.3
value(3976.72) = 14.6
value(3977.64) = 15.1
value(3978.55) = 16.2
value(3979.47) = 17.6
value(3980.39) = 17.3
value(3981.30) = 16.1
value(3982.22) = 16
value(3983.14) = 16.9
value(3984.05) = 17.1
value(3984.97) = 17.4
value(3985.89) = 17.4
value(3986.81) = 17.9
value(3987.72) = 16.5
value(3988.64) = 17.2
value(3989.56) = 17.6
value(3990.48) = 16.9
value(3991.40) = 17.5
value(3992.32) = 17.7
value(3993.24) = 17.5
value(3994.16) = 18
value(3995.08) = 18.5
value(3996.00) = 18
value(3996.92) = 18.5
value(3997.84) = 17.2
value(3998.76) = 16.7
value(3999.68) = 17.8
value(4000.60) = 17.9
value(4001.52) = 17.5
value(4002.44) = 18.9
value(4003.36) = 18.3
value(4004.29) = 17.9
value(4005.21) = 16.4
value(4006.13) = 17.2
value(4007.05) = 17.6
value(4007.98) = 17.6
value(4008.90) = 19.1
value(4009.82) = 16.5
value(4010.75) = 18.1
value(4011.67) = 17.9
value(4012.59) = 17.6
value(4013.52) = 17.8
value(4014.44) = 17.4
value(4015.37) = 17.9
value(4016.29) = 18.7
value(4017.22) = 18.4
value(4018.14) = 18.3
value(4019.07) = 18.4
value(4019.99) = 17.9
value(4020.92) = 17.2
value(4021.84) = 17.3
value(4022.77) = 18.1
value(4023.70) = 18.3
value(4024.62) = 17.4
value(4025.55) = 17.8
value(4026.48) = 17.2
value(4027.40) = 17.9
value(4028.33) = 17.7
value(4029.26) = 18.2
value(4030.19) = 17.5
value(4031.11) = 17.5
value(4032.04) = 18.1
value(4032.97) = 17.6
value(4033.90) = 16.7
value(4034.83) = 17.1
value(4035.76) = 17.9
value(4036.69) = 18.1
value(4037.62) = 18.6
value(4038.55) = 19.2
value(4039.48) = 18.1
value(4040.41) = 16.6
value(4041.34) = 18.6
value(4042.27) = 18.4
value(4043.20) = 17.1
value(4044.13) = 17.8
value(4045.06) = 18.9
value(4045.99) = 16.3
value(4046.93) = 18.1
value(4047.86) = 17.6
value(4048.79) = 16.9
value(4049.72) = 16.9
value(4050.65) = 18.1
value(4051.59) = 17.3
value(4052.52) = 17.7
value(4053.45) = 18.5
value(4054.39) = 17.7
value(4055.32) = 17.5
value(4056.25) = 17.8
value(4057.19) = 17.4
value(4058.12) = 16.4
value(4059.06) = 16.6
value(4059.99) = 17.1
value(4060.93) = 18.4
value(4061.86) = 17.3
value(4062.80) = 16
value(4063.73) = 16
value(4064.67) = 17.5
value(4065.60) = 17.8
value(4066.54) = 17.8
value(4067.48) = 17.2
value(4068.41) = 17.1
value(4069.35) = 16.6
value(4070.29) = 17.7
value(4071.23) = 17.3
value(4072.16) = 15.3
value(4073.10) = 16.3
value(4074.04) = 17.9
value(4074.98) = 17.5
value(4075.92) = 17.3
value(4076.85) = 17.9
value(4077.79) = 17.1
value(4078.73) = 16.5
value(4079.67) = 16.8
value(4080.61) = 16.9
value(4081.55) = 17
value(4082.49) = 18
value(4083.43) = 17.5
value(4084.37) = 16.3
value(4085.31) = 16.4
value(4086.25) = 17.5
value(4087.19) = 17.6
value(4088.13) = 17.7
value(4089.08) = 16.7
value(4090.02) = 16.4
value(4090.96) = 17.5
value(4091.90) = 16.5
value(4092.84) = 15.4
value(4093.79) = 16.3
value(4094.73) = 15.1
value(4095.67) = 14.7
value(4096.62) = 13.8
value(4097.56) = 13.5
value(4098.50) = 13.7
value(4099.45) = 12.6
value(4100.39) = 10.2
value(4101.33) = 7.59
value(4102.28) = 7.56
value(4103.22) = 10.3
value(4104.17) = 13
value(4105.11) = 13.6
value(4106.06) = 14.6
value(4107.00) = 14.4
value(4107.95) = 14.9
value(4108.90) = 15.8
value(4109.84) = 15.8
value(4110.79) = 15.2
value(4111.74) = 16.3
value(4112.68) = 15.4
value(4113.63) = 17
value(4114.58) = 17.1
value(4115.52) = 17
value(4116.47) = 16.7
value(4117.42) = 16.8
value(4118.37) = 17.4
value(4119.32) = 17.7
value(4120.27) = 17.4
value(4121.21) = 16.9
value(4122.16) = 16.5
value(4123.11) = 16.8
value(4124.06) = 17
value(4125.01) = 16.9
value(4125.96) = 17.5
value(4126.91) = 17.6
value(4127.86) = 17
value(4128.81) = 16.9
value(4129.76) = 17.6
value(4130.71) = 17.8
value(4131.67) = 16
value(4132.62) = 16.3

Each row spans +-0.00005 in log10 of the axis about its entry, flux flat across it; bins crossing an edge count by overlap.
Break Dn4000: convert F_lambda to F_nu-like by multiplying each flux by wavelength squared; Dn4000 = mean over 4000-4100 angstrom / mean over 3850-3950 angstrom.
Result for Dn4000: 1.15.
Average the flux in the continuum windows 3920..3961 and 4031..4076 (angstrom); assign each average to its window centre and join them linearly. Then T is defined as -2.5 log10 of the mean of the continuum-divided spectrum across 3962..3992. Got 0.16 mag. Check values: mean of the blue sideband 16.4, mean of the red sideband 17.4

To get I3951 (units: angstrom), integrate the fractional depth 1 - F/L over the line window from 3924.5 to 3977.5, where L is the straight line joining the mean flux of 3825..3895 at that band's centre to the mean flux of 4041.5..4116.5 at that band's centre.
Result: 2.1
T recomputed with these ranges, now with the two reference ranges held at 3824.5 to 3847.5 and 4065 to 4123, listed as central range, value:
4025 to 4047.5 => -0.16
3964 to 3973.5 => 0.38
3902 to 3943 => -0.14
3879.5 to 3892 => 0.08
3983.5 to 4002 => -0.17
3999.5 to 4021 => -0.18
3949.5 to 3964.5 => -0.14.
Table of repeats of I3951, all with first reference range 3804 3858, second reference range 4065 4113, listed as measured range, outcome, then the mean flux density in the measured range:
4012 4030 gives -2.6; 17.9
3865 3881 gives -1.4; 16.9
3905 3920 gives -1.9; 17.6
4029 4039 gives -1.4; 17.9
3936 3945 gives -0.7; 16.8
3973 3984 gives 0.1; 15.5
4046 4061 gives -1.8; 17.4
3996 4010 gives -1.9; 17.7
